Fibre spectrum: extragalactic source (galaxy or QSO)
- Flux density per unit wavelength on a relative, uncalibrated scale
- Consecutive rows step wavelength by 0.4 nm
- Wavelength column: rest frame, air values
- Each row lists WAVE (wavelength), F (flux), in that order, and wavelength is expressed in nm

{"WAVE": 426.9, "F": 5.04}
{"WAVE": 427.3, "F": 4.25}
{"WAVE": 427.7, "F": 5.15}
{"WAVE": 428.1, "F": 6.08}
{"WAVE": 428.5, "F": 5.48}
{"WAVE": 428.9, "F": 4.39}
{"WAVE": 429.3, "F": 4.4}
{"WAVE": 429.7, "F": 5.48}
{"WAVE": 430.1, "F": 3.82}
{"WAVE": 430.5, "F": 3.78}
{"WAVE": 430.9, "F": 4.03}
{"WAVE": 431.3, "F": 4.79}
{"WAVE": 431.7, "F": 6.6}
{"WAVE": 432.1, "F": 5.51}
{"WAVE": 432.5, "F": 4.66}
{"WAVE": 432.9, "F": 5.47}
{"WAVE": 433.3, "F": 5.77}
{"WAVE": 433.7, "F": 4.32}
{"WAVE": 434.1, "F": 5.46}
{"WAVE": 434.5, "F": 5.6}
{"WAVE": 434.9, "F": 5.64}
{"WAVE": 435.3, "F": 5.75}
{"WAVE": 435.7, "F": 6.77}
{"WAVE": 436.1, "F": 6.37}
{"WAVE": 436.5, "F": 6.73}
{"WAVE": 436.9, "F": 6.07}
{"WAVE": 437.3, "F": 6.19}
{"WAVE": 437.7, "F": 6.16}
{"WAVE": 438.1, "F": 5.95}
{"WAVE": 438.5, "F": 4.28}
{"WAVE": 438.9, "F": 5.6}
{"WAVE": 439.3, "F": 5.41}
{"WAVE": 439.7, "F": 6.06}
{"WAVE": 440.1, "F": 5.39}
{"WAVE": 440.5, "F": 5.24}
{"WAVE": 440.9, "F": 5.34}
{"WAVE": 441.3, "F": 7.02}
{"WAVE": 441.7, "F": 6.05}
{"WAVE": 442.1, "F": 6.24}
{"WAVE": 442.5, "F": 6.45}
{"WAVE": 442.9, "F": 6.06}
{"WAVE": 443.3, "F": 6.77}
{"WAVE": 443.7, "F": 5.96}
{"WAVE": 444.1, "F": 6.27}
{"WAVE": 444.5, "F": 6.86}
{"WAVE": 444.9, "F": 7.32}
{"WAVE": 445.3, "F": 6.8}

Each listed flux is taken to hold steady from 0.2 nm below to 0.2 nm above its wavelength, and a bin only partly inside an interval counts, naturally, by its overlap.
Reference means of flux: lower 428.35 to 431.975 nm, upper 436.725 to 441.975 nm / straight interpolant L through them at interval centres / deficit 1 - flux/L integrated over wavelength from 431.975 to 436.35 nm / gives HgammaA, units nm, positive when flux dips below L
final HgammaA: -0.33 nm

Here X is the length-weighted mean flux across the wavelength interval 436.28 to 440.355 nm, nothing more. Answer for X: 5.78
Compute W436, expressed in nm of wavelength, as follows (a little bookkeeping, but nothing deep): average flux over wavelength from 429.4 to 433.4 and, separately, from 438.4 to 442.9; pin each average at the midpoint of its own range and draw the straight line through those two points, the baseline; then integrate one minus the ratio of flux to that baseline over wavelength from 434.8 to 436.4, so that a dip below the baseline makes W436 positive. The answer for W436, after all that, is -0.26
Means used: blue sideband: 4.96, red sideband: 5.78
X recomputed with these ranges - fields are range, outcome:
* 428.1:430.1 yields 4.94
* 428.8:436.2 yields 5.18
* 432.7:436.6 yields 5.76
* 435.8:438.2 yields 6.28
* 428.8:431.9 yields 4.67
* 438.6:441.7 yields 5.7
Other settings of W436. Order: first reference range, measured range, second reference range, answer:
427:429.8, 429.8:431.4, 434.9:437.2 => 0.37 nm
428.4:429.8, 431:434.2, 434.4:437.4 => 0.14 nm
